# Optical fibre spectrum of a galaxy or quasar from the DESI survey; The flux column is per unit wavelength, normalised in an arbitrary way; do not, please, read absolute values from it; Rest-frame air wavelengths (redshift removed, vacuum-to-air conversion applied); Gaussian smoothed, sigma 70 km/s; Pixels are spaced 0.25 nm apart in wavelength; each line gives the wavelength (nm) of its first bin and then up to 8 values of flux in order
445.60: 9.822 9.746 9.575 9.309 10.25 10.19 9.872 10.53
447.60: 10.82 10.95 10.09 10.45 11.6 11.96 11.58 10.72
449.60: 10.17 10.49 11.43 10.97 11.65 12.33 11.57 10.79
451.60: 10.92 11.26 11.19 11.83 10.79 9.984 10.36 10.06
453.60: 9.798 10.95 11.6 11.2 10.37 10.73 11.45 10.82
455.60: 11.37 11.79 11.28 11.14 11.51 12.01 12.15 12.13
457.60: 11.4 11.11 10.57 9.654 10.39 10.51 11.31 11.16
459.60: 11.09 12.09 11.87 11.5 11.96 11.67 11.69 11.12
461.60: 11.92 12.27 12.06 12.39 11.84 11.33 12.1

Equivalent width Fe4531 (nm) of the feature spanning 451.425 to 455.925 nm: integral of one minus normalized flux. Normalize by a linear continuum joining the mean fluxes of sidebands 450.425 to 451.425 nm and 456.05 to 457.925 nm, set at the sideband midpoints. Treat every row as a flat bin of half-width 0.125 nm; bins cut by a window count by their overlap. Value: 0.27 nm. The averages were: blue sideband 11.6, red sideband 11.6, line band 10.9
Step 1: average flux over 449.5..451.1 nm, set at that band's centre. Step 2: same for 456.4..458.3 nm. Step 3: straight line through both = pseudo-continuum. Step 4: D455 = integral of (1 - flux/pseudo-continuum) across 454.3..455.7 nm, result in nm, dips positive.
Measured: 0.05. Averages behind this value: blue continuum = 11.2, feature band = 11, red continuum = 11.5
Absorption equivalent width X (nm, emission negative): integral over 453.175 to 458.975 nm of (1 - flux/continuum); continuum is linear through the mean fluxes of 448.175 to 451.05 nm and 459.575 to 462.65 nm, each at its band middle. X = 0.26 nm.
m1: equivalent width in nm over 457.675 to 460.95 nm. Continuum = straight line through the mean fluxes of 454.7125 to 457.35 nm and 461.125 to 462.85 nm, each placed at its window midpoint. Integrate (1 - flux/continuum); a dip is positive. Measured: 0.15 nm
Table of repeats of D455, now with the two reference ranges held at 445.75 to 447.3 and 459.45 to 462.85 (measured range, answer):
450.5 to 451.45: -0.11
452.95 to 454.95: 0.04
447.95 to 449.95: -0.14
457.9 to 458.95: 0.10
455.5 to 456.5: -0.03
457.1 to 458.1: -0.02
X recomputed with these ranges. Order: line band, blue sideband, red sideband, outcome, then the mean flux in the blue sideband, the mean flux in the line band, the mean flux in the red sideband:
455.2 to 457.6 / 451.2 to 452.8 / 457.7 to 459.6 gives -0.16 nm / 11.1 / 11.6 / 10.7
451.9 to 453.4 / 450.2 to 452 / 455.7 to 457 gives 0.09 nm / 11.4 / 10.8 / 11.6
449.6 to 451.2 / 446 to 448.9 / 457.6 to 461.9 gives -0.10 nm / 10.4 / 11.3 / 11.3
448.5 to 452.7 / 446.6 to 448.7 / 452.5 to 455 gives -0.27 nm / 10.5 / 11.3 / 10.6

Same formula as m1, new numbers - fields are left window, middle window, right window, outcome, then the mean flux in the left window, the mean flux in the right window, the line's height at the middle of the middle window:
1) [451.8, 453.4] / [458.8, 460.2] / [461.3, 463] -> 0.03 nm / 10.8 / 11.9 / 11.6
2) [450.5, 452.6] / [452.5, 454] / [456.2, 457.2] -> 0.15 nm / 11.4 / 11.7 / 11.5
